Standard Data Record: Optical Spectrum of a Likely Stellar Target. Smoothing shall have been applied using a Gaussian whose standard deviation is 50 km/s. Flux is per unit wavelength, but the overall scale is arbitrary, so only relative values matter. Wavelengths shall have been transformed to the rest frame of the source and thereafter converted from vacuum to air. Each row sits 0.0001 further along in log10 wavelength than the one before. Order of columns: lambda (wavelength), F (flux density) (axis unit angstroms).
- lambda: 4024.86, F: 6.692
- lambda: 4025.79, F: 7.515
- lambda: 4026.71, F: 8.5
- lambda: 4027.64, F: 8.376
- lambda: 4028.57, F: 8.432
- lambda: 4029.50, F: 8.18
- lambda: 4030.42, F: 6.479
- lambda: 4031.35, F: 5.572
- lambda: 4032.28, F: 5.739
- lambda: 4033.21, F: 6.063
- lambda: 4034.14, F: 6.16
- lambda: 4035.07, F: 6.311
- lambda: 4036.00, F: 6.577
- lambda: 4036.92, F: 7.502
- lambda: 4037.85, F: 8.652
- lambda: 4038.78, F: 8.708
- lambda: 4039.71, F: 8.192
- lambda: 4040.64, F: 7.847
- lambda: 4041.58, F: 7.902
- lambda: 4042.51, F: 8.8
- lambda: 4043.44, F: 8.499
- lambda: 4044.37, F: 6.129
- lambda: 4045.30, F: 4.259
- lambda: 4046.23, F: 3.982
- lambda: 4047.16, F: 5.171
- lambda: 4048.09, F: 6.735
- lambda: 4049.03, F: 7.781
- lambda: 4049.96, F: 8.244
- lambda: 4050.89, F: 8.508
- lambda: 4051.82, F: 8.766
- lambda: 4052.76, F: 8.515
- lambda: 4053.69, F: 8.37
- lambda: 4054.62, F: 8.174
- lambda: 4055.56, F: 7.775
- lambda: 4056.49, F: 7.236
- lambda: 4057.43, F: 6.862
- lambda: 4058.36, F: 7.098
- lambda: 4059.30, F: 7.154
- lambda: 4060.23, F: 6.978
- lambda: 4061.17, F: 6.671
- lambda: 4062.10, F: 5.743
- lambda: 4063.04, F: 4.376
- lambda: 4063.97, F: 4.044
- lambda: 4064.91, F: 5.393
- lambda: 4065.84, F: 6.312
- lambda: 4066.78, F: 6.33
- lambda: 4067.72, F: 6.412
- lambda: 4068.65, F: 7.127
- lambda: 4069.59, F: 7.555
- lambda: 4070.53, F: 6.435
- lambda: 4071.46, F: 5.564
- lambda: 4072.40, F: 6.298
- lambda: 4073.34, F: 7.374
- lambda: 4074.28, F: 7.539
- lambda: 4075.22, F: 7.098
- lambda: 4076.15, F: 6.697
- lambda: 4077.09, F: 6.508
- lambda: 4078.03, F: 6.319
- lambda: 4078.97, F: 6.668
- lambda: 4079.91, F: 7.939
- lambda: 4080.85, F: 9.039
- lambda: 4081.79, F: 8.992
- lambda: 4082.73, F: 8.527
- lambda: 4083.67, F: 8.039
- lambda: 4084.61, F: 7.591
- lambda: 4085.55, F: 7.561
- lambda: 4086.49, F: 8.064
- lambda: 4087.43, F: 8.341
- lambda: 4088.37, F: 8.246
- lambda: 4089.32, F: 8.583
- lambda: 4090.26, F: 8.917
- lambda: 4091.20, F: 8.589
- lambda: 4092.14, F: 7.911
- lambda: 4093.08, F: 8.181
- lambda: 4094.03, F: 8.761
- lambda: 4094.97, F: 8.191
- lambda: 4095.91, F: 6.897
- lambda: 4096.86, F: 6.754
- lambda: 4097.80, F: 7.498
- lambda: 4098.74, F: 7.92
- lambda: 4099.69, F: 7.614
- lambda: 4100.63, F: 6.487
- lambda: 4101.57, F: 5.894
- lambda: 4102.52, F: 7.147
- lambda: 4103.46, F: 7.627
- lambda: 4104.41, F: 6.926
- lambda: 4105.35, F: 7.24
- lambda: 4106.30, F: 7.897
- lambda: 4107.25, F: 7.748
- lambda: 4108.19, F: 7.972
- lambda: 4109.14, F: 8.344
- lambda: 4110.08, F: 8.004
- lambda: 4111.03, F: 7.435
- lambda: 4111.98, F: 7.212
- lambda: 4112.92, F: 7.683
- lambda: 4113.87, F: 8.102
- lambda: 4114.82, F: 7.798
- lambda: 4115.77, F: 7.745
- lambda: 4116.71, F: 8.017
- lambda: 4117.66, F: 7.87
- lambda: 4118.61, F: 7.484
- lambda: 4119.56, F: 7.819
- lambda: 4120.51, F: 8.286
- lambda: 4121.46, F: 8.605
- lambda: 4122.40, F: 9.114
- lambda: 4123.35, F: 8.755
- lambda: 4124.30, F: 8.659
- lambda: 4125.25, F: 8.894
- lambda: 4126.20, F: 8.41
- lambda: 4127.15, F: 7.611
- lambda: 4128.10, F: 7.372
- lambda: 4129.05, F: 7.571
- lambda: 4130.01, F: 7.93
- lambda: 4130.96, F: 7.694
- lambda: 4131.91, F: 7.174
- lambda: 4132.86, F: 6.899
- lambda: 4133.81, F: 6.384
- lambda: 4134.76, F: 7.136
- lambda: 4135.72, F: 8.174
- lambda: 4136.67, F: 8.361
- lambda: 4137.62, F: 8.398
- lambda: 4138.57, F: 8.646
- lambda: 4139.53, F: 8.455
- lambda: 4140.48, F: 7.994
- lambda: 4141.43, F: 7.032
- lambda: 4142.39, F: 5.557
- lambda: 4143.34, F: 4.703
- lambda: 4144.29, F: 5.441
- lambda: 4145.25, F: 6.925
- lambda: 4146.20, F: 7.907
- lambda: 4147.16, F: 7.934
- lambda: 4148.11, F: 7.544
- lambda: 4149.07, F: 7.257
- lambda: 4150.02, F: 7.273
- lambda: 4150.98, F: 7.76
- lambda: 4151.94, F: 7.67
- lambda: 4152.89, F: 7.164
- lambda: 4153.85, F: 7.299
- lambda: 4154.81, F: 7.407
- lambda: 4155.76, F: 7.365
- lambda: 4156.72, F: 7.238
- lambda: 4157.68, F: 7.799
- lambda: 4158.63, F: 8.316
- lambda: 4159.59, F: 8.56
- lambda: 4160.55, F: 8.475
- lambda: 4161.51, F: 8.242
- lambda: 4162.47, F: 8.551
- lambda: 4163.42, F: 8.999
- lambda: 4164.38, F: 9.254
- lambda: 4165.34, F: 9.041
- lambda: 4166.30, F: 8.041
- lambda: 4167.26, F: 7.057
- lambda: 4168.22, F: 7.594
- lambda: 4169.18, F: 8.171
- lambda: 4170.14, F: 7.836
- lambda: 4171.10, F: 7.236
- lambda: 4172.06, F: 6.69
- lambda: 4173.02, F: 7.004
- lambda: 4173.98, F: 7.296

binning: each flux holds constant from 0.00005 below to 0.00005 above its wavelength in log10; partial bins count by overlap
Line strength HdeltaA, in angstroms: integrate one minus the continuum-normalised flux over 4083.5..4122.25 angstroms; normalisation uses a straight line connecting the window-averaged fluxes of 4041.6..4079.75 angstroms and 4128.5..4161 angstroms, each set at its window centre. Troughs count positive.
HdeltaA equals -3.6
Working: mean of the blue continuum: 6.81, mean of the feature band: 7.79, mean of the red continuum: 7.45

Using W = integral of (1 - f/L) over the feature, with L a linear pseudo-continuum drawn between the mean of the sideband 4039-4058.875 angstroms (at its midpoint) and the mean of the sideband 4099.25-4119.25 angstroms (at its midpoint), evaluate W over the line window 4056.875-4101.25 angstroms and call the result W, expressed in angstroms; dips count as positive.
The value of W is 1.5 angstroms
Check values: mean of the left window 7.39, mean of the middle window 7.21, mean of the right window 7.54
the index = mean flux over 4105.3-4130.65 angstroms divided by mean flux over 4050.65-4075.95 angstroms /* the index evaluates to 1.2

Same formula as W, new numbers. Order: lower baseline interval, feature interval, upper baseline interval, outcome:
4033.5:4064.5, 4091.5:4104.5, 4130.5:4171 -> -0.2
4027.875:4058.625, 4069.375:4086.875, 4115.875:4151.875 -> 0.1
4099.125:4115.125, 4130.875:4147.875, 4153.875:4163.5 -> 1.2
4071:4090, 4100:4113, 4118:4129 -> 0.9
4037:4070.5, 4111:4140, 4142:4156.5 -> -3.7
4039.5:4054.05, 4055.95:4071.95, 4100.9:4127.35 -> 2.5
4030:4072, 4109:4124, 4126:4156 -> -1.6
